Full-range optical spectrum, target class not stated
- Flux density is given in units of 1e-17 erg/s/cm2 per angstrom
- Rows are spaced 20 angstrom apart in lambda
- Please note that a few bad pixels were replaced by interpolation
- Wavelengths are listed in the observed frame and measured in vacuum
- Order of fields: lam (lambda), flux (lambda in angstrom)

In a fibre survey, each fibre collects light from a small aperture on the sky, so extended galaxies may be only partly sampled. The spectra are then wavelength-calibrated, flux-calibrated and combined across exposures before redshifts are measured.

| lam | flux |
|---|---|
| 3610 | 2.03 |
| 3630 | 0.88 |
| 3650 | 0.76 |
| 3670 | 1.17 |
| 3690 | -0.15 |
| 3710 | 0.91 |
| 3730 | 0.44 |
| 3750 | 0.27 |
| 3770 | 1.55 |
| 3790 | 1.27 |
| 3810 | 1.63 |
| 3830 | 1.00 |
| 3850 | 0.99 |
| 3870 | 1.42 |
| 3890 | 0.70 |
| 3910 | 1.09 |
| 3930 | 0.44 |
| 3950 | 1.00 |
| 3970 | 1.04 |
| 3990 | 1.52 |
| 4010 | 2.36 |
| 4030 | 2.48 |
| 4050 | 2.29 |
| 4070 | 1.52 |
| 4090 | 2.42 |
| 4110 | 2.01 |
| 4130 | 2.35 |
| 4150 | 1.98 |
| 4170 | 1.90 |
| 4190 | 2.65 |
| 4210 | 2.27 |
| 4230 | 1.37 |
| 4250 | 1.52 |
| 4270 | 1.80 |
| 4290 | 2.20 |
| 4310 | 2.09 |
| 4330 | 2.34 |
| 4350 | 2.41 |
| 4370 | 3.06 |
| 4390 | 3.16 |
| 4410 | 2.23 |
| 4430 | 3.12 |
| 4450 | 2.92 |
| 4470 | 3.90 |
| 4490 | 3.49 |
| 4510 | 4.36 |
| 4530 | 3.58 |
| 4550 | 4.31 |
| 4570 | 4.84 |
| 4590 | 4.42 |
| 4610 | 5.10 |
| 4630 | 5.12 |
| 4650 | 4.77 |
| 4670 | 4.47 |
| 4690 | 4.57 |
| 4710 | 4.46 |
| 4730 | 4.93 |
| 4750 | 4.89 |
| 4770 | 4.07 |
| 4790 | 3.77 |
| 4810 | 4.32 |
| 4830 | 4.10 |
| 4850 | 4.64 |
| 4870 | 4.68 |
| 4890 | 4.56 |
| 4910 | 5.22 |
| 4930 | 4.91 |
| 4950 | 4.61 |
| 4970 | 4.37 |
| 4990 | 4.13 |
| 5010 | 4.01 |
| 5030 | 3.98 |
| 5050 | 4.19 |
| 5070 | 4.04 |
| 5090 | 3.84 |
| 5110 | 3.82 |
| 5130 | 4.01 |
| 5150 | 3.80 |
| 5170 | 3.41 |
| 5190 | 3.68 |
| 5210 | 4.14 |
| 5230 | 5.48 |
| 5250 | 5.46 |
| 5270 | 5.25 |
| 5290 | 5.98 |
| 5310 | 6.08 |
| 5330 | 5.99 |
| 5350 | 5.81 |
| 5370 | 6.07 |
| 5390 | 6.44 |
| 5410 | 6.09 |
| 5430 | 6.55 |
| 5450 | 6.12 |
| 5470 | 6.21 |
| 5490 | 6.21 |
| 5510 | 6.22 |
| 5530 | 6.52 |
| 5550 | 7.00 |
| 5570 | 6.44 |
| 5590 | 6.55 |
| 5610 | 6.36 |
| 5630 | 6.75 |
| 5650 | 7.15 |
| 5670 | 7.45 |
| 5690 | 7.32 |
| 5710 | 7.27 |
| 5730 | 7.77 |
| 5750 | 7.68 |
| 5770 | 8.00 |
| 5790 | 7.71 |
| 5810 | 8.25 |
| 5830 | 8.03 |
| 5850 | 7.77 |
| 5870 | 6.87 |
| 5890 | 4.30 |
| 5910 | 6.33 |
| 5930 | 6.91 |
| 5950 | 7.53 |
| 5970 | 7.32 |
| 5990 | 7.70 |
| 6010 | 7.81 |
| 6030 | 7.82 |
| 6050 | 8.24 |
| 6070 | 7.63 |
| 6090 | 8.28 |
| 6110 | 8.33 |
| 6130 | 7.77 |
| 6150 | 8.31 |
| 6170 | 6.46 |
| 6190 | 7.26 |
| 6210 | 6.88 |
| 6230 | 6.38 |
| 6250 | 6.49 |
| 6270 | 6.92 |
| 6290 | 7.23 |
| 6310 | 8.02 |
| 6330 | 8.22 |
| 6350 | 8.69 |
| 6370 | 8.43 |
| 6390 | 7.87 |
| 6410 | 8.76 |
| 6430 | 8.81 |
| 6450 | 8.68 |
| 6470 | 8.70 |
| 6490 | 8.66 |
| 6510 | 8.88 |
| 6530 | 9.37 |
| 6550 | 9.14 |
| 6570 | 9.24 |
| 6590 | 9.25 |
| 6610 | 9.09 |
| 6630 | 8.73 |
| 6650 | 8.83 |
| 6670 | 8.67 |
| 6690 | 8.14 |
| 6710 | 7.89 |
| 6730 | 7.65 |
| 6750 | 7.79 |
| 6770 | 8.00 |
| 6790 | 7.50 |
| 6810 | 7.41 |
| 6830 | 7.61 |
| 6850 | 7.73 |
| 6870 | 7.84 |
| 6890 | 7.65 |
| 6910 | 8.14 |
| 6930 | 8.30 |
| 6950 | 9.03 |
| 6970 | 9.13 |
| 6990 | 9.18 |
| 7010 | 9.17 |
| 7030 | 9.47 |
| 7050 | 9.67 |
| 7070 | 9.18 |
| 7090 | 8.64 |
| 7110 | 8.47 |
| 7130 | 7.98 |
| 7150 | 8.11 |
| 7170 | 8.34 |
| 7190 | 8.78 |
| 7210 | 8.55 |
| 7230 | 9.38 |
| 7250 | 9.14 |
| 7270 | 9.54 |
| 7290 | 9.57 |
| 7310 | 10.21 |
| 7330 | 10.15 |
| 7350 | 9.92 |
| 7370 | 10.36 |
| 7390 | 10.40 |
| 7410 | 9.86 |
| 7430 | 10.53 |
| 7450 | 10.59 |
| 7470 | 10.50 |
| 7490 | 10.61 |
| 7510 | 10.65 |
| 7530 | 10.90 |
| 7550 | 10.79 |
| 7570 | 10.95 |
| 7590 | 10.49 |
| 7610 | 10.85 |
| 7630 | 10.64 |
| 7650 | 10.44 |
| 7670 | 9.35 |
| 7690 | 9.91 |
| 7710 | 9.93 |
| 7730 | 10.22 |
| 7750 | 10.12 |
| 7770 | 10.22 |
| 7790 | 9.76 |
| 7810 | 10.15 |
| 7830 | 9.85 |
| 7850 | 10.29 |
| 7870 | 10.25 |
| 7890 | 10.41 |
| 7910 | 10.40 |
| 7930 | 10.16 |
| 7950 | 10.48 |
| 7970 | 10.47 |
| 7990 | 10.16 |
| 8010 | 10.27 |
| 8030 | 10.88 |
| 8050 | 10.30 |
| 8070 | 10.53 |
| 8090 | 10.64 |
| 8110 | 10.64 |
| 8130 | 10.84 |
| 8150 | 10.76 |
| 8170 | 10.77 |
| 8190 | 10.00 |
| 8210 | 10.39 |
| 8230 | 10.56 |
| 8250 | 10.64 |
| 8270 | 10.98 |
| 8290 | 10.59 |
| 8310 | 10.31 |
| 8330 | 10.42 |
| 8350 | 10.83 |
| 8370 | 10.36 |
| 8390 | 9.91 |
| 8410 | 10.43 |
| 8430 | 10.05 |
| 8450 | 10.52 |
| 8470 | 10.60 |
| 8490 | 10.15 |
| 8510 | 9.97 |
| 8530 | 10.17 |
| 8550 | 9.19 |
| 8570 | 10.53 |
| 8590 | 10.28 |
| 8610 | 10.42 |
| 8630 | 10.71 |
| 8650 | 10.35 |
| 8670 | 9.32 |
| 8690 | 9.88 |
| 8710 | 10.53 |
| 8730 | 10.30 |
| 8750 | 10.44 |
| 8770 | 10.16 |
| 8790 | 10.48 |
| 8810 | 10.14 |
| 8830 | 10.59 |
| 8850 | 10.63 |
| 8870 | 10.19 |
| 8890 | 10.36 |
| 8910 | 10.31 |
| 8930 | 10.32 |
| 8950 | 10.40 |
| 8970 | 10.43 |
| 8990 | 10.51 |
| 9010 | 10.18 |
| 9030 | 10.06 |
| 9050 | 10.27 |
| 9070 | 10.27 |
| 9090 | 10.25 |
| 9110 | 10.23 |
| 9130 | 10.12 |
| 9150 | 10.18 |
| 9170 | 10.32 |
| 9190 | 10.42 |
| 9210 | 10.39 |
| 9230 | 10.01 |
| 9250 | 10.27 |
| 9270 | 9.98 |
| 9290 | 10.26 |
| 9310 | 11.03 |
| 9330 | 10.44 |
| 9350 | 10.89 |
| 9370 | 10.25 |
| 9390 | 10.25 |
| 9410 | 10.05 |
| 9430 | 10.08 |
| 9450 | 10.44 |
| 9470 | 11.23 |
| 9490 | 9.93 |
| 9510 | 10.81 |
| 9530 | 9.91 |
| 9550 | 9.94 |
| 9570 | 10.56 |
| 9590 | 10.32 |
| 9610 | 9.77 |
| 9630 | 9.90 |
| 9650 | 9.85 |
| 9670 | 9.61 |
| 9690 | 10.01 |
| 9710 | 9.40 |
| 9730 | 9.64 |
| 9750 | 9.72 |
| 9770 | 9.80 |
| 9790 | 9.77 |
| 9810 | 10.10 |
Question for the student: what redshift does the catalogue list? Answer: 0.000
